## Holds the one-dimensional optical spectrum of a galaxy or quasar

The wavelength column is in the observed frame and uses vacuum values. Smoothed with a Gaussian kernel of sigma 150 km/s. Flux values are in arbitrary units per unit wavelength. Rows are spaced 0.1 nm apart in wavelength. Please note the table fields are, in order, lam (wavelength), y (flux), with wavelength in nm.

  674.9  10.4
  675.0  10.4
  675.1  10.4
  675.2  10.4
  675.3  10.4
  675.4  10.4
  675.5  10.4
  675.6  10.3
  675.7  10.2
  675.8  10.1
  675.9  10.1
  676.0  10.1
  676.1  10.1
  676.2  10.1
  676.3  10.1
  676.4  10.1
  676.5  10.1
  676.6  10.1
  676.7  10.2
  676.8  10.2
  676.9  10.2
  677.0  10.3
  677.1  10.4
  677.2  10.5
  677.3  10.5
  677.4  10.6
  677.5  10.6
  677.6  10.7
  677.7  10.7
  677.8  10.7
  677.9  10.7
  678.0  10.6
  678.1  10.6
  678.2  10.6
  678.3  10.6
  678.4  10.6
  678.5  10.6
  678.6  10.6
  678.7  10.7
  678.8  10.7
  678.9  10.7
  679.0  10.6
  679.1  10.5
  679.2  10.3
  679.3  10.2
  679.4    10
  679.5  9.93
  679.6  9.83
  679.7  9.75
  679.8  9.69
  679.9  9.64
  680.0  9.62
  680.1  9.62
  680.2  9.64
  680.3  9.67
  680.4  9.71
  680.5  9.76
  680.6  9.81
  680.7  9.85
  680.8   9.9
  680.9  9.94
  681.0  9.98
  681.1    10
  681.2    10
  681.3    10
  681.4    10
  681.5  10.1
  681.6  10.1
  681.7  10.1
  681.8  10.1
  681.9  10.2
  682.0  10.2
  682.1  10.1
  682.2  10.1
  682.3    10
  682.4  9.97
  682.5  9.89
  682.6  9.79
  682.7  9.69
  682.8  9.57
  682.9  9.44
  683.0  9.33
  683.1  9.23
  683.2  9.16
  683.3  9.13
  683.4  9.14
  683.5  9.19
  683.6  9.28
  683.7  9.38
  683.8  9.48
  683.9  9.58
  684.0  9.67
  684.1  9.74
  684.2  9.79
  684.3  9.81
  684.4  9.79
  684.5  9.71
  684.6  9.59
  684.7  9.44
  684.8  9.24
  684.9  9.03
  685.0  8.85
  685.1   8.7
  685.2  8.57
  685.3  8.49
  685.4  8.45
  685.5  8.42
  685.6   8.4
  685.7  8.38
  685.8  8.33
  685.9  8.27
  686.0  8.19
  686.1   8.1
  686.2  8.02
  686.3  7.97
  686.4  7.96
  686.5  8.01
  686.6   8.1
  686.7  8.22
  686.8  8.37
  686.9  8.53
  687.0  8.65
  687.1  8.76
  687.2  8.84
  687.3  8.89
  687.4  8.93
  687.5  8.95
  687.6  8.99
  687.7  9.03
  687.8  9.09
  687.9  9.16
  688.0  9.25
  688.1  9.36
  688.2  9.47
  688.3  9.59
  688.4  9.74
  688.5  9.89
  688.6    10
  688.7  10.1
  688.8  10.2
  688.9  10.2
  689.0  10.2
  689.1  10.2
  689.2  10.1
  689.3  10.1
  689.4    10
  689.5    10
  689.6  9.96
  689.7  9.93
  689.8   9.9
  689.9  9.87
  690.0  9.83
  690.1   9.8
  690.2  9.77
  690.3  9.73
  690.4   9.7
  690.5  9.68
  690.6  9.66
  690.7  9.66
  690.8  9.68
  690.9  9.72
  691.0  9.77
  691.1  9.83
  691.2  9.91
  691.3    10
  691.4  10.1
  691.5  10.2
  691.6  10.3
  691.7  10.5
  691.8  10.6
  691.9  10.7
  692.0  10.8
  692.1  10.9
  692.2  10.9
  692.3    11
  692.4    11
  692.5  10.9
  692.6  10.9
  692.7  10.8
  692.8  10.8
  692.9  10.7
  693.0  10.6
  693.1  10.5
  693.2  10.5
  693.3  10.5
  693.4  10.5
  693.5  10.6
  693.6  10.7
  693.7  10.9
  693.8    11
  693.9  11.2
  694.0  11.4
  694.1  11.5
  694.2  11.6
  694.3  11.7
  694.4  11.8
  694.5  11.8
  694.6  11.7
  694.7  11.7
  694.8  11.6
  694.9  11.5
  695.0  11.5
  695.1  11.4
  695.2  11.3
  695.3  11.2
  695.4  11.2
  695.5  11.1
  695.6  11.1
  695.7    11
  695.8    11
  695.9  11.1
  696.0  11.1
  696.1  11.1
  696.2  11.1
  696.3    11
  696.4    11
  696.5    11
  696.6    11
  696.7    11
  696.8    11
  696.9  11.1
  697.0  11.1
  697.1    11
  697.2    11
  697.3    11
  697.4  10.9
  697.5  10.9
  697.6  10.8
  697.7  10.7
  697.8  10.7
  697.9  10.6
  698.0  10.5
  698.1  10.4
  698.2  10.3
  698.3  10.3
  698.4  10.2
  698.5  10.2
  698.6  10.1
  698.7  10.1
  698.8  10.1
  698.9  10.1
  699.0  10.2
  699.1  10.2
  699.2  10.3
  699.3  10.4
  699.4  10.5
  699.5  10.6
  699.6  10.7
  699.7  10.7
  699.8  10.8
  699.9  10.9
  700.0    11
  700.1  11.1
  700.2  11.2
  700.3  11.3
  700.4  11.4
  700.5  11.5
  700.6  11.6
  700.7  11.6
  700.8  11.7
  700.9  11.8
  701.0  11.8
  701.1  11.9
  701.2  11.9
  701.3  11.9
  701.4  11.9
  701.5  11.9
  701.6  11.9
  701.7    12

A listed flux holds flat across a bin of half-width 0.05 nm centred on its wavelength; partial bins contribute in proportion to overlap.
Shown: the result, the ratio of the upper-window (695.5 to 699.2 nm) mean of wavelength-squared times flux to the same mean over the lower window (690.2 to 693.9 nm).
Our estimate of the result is 1.05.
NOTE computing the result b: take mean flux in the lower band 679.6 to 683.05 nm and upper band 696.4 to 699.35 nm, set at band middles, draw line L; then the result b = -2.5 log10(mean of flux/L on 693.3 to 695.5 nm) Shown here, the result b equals -0.085 mag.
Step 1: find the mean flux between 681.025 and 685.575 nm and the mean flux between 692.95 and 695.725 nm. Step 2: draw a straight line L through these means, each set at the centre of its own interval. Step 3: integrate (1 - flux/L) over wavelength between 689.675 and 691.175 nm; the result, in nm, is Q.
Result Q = 0.12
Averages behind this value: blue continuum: 9.54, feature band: 9.77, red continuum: 11.2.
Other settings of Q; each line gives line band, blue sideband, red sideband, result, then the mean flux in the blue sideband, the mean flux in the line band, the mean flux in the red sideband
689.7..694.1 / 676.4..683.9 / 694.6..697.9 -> 0.178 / 10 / 10.4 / 11.1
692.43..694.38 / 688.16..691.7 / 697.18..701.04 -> -0.130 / 9.92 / 10.9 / 10.8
